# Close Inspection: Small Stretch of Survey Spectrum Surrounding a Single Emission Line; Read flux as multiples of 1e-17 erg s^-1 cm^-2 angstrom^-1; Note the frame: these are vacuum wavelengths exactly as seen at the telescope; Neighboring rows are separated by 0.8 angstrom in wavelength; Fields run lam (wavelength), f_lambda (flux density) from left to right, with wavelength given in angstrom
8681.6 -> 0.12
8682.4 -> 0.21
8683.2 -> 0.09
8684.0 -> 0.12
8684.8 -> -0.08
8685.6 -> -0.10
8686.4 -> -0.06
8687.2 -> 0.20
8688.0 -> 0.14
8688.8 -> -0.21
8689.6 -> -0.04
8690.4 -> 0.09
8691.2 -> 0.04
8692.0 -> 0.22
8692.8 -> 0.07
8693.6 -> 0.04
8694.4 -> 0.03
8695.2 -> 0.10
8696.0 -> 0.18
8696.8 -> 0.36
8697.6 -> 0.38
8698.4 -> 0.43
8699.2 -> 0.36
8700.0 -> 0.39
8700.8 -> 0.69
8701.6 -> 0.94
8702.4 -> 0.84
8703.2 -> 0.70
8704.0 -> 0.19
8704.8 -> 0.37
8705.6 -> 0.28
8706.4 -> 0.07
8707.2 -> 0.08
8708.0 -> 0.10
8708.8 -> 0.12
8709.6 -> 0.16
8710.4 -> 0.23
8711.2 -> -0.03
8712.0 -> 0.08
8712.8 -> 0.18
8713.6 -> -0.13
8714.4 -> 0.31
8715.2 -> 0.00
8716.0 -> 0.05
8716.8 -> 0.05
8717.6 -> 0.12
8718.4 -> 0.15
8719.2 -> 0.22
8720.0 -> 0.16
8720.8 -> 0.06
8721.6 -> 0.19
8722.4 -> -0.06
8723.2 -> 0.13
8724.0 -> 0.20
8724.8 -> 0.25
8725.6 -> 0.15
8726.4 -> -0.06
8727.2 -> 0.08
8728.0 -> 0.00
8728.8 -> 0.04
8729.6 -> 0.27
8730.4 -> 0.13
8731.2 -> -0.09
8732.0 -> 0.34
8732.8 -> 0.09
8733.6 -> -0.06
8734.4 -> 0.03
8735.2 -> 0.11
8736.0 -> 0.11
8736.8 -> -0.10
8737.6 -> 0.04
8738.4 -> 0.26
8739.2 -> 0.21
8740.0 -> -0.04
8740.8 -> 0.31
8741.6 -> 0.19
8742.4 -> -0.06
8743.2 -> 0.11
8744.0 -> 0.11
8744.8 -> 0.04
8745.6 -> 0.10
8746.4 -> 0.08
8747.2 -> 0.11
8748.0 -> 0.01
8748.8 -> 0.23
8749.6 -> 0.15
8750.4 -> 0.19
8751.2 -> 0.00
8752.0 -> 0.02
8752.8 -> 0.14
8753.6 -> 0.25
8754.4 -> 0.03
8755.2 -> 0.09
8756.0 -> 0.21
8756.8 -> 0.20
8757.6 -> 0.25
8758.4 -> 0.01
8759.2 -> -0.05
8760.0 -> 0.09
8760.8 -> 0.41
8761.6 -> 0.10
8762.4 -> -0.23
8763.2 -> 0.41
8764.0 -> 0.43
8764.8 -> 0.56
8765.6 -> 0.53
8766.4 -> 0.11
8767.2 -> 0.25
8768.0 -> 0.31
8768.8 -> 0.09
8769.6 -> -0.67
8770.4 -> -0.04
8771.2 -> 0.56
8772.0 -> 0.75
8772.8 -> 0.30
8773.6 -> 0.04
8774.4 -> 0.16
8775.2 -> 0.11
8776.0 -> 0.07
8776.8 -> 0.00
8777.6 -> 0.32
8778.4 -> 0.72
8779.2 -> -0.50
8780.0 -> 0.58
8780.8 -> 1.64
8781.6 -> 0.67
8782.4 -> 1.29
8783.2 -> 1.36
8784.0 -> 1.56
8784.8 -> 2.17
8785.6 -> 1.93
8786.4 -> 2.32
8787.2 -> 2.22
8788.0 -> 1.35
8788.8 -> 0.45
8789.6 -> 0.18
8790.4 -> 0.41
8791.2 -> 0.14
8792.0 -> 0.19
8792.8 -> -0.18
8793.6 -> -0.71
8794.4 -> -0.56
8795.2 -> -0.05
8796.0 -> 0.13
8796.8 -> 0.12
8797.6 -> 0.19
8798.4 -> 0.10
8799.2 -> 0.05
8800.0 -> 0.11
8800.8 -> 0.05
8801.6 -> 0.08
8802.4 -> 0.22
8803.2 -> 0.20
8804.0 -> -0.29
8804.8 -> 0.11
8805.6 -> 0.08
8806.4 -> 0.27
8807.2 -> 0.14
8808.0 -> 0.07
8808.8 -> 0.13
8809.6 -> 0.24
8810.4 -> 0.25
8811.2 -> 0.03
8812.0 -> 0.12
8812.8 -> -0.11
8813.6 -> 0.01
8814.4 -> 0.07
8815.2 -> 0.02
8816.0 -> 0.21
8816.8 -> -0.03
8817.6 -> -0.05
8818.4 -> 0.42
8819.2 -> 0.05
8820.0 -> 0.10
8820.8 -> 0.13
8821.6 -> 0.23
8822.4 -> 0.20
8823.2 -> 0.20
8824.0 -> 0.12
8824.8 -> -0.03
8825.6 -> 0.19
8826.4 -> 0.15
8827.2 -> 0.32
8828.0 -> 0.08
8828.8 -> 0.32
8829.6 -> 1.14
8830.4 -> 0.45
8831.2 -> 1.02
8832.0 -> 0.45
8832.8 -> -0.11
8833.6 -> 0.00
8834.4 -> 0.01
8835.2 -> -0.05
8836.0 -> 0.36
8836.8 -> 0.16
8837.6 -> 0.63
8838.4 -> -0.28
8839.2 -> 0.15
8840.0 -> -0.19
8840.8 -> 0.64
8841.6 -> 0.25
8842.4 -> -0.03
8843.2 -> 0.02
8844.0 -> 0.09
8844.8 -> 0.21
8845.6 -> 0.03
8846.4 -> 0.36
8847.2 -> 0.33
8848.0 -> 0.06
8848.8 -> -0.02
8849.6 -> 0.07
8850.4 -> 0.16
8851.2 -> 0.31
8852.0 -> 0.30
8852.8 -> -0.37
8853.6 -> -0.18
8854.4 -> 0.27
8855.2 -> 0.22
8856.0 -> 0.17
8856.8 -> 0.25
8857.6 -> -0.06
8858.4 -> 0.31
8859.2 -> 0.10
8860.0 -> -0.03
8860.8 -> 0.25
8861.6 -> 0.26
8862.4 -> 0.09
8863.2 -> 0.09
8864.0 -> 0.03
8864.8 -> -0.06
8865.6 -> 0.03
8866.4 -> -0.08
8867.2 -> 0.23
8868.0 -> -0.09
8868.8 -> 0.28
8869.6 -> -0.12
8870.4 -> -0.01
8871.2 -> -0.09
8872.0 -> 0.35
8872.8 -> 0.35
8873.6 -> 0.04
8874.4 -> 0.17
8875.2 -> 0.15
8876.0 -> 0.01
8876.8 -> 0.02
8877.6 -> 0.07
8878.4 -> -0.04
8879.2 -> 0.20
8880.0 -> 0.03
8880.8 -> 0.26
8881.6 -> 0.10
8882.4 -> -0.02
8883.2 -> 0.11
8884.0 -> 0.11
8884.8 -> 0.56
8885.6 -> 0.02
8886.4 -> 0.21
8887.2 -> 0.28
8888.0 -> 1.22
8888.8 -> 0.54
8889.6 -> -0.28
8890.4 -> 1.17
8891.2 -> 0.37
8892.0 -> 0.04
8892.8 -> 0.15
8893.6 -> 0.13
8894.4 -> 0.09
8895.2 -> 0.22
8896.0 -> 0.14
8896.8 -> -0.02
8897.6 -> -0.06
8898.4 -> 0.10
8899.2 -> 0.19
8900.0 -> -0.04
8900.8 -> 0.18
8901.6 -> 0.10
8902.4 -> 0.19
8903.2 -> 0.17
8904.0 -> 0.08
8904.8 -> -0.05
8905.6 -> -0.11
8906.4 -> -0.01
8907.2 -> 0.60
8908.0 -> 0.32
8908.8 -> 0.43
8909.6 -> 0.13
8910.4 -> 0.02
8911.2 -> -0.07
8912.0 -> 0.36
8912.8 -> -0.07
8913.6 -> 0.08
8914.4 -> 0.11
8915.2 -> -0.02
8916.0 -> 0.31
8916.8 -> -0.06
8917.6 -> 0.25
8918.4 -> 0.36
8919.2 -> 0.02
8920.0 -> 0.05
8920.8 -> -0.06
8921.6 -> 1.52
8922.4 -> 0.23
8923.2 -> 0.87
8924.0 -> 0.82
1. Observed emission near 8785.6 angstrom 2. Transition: [O III] 5007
